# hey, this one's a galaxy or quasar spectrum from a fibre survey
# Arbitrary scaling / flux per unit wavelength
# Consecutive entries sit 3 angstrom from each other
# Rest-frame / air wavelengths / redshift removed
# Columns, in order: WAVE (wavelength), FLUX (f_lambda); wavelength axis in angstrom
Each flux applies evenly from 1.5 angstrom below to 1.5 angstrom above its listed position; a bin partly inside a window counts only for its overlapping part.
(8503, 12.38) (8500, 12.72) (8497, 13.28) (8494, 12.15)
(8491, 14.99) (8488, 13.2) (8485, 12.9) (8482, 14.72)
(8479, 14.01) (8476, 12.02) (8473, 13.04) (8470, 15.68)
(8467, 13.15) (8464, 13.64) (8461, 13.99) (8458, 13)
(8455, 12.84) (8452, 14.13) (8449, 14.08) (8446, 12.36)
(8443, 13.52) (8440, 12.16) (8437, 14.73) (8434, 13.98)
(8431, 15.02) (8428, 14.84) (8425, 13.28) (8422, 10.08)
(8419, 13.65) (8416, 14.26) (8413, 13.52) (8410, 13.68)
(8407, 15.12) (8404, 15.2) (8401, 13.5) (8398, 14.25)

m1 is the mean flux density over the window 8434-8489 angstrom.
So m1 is 13.5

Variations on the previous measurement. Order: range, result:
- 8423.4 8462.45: 13.7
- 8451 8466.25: 13.5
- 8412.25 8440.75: 13.6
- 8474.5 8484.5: 13.5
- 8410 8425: 13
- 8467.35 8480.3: 13.6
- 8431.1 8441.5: 13.8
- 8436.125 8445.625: 13.3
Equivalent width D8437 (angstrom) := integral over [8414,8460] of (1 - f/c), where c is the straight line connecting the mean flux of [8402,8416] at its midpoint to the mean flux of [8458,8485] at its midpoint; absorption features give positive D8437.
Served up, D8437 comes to 1.9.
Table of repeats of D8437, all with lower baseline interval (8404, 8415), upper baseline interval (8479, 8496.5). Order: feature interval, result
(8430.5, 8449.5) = 0.6 angstrom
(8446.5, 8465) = 0.4 angstrom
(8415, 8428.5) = 1.0 angstrom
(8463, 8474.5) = -0.1 angstrom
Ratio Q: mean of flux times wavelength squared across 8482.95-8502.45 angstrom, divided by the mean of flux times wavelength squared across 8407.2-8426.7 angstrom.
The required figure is 1.02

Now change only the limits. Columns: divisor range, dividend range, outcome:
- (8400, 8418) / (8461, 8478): 0.97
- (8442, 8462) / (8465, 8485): 1.03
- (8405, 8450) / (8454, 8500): 1.00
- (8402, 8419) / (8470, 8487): 0.96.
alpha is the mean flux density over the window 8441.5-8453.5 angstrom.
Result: 13.5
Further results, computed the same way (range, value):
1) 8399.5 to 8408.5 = 14.6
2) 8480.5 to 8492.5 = 14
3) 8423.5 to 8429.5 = 14.1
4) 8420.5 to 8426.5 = 11.7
